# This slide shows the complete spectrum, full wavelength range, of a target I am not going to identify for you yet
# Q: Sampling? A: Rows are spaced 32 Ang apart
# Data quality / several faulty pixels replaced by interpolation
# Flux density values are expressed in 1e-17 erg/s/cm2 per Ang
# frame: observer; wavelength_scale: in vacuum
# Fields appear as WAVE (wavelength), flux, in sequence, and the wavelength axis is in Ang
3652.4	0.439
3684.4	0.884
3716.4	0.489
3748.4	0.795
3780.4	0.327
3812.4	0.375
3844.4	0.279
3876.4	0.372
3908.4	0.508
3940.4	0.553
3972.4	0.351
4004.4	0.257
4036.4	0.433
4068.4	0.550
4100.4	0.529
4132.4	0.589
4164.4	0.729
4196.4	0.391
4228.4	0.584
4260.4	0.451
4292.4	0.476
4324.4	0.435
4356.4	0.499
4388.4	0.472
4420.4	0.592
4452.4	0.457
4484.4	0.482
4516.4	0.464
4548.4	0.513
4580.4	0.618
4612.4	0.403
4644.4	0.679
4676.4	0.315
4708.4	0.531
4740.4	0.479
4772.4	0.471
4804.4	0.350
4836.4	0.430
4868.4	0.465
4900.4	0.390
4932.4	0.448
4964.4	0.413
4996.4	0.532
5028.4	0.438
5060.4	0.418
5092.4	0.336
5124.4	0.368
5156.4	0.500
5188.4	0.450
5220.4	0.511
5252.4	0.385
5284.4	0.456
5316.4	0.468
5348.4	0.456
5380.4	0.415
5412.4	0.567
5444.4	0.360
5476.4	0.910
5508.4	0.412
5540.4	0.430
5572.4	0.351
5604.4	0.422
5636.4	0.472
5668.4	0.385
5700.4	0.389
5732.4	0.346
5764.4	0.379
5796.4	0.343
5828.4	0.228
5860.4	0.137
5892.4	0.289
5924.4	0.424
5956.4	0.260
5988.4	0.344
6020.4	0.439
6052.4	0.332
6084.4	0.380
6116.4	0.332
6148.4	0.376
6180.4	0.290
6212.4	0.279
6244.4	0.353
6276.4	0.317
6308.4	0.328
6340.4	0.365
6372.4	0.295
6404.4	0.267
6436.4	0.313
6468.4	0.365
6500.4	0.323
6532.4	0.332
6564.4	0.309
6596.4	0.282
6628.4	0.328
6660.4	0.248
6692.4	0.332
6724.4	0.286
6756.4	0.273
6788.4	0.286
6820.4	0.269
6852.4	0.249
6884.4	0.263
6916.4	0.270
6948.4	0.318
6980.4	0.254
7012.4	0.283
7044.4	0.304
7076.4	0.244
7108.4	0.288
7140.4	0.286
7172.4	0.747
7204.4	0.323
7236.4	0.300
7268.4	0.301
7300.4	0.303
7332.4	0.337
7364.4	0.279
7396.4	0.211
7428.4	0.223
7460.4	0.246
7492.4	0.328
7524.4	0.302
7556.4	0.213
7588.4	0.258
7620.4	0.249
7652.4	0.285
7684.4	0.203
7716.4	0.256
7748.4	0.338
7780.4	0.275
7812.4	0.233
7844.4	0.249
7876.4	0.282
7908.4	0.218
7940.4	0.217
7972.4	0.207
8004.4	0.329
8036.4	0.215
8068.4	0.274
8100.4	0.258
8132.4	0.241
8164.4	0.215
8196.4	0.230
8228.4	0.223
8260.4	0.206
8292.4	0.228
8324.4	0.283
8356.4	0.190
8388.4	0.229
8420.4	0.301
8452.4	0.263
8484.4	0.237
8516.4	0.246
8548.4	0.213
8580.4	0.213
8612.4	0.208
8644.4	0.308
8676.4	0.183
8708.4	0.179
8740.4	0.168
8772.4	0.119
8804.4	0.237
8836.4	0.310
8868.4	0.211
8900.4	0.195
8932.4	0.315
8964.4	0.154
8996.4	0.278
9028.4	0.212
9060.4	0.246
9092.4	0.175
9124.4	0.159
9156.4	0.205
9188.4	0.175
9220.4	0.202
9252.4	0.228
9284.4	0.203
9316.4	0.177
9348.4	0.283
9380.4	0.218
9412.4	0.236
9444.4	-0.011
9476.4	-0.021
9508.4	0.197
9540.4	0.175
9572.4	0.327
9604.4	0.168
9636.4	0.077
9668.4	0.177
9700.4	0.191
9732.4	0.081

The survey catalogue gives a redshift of 0.09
